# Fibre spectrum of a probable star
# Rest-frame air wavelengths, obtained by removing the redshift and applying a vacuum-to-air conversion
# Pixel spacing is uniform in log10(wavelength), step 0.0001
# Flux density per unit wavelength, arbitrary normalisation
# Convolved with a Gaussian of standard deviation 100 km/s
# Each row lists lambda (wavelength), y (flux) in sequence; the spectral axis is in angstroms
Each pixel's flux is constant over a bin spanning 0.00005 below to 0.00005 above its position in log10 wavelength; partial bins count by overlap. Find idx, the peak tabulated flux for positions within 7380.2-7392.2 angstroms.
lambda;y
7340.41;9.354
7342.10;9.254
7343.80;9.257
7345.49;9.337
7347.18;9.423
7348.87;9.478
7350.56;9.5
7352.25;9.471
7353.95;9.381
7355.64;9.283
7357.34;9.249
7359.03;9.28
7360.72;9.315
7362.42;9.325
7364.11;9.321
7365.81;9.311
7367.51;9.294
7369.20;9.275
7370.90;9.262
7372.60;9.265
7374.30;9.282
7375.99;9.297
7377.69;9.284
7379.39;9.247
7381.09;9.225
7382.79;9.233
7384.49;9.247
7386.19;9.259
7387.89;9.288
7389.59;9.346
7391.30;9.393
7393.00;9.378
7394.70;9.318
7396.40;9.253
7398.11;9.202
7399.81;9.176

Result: 9.393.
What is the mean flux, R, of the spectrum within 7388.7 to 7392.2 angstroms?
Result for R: 9.36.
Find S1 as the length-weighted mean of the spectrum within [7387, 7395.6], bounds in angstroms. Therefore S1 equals 9.35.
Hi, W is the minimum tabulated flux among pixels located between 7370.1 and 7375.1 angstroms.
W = 9.262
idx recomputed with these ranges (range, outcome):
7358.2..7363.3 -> 9.325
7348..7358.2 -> 9.5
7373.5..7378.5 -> 9.297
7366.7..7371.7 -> 9.294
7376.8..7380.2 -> 9.284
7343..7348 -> 9.423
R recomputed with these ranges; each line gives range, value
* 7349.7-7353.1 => 9.49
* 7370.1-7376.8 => 9.28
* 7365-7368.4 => 9.31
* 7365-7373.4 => 9.28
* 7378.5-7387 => 9.24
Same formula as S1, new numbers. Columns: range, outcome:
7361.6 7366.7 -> 9.31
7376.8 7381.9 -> 9.25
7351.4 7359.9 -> 9.34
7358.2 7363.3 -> 9.32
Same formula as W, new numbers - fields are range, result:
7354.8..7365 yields 9.249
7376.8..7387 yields 9.225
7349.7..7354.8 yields 9.381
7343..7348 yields 9.257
